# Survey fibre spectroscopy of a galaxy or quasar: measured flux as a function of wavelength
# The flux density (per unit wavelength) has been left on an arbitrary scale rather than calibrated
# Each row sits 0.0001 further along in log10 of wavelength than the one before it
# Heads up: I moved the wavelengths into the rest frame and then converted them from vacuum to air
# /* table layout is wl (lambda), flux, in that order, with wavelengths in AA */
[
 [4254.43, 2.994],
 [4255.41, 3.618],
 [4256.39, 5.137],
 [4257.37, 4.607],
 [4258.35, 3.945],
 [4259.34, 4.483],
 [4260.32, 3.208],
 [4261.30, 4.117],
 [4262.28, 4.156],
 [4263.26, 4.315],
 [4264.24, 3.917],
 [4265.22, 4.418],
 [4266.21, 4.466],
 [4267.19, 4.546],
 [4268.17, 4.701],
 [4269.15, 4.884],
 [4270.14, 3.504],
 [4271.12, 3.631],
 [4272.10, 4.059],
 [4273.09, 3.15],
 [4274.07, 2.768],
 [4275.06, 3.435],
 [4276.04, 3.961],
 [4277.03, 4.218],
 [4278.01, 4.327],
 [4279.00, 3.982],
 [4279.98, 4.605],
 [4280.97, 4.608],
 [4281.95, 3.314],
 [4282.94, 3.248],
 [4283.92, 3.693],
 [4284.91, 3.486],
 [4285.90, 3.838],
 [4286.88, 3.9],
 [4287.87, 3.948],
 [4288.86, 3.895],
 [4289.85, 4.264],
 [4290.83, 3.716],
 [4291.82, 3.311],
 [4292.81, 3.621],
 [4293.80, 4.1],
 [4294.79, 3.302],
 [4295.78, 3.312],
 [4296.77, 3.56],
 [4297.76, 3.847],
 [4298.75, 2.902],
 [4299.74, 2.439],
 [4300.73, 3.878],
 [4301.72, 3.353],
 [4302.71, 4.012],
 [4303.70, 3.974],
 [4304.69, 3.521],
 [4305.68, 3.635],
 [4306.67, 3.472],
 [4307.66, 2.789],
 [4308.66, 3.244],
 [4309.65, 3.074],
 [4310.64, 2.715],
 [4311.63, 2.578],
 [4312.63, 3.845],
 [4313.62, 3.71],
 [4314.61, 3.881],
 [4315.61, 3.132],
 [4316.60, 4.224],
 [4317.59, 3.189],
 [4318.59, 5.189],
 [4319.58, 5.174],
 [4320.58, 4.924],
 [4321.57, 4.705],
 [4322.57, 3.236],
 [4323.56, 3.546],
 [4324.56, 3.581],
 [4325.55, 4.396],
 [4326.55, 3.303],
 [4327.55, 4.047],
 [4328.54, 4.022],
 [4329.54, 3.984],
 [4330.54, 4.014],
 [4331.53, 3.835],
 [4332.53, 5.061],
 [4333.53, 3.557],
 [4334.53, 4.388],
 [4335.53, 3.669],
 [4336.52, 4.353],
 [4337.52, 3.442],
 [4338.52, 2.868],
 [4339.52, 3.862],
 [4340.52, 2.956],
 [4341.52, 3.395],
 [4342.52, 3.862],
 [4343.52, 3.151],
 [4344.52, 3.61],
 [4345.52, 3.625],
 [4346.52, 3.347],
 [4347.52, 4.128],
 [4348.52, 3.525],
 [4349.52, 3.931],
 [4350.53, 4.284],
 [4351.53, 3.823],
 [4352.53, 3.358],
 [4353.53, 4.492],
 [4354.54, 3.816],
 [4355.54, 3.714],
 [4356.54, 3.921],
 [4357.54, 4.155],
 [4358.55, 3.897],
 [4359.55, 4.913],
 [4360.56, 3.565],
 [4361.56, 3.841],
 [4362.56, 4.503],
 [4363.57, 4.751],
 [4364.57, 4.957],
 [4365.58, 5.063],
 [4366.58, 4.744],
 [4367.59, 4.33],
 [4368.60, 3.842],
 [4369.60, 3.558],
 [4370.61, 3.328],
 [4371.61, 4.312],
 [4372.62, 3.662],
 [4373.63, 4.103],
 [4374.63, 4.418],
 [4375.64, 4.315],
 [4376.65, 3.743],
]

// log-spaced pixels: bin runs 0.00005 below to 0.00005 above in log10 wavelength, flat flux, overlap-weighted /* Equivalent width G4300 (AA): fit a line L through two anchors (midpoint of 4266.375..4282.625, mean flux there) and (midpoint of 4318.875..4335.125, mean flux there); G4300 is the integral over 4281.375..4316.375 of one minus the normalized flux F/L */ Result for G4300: 4.7 AA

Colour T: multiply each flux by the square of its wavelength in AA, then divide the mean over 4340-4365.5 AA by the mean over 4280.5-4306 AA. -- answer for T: 1.11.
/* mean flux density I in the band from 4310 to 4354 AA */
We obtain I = 3.81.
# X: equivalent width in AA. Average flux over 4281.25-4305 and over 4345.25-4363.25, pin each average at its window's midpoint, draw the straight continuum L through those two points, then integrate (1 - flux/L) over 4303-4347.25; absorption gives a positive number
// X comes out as 0.6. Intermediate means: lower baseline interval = 3.61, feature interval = 3.73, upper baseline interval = 3.95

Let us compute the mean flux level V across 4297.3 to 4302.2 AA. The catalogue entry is 3.28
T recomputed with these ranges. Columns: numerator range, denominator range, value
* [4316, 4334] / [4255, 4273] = 1.01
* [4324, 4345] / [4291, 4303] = 1.11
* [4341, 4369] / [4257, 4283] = 1.04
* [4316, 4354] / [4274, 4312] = 1.10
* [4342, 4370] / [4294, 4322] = 1.13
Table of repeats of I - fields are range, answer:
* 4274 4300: 3.71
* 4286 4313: 3.49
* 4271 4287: 3.78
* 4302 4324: 3.72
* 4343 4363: 3.88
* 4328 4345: 3.77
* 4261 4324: 3.79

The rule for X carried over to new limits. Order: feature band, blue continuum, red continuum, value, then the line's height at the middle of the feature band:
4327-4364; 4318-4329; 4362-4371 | 3.4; 4.27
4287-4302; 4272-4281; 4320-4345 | 1.1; 3.86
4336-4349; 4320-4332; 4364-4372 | 1.7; 4.09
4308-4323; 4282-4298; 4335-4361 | -0.3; 3.71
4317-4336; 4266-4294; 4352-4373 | -0.3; 4.03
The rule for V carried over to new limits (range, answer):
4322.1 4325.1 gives 3.48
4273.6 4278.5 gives 3.74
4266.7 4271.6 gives 4.26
